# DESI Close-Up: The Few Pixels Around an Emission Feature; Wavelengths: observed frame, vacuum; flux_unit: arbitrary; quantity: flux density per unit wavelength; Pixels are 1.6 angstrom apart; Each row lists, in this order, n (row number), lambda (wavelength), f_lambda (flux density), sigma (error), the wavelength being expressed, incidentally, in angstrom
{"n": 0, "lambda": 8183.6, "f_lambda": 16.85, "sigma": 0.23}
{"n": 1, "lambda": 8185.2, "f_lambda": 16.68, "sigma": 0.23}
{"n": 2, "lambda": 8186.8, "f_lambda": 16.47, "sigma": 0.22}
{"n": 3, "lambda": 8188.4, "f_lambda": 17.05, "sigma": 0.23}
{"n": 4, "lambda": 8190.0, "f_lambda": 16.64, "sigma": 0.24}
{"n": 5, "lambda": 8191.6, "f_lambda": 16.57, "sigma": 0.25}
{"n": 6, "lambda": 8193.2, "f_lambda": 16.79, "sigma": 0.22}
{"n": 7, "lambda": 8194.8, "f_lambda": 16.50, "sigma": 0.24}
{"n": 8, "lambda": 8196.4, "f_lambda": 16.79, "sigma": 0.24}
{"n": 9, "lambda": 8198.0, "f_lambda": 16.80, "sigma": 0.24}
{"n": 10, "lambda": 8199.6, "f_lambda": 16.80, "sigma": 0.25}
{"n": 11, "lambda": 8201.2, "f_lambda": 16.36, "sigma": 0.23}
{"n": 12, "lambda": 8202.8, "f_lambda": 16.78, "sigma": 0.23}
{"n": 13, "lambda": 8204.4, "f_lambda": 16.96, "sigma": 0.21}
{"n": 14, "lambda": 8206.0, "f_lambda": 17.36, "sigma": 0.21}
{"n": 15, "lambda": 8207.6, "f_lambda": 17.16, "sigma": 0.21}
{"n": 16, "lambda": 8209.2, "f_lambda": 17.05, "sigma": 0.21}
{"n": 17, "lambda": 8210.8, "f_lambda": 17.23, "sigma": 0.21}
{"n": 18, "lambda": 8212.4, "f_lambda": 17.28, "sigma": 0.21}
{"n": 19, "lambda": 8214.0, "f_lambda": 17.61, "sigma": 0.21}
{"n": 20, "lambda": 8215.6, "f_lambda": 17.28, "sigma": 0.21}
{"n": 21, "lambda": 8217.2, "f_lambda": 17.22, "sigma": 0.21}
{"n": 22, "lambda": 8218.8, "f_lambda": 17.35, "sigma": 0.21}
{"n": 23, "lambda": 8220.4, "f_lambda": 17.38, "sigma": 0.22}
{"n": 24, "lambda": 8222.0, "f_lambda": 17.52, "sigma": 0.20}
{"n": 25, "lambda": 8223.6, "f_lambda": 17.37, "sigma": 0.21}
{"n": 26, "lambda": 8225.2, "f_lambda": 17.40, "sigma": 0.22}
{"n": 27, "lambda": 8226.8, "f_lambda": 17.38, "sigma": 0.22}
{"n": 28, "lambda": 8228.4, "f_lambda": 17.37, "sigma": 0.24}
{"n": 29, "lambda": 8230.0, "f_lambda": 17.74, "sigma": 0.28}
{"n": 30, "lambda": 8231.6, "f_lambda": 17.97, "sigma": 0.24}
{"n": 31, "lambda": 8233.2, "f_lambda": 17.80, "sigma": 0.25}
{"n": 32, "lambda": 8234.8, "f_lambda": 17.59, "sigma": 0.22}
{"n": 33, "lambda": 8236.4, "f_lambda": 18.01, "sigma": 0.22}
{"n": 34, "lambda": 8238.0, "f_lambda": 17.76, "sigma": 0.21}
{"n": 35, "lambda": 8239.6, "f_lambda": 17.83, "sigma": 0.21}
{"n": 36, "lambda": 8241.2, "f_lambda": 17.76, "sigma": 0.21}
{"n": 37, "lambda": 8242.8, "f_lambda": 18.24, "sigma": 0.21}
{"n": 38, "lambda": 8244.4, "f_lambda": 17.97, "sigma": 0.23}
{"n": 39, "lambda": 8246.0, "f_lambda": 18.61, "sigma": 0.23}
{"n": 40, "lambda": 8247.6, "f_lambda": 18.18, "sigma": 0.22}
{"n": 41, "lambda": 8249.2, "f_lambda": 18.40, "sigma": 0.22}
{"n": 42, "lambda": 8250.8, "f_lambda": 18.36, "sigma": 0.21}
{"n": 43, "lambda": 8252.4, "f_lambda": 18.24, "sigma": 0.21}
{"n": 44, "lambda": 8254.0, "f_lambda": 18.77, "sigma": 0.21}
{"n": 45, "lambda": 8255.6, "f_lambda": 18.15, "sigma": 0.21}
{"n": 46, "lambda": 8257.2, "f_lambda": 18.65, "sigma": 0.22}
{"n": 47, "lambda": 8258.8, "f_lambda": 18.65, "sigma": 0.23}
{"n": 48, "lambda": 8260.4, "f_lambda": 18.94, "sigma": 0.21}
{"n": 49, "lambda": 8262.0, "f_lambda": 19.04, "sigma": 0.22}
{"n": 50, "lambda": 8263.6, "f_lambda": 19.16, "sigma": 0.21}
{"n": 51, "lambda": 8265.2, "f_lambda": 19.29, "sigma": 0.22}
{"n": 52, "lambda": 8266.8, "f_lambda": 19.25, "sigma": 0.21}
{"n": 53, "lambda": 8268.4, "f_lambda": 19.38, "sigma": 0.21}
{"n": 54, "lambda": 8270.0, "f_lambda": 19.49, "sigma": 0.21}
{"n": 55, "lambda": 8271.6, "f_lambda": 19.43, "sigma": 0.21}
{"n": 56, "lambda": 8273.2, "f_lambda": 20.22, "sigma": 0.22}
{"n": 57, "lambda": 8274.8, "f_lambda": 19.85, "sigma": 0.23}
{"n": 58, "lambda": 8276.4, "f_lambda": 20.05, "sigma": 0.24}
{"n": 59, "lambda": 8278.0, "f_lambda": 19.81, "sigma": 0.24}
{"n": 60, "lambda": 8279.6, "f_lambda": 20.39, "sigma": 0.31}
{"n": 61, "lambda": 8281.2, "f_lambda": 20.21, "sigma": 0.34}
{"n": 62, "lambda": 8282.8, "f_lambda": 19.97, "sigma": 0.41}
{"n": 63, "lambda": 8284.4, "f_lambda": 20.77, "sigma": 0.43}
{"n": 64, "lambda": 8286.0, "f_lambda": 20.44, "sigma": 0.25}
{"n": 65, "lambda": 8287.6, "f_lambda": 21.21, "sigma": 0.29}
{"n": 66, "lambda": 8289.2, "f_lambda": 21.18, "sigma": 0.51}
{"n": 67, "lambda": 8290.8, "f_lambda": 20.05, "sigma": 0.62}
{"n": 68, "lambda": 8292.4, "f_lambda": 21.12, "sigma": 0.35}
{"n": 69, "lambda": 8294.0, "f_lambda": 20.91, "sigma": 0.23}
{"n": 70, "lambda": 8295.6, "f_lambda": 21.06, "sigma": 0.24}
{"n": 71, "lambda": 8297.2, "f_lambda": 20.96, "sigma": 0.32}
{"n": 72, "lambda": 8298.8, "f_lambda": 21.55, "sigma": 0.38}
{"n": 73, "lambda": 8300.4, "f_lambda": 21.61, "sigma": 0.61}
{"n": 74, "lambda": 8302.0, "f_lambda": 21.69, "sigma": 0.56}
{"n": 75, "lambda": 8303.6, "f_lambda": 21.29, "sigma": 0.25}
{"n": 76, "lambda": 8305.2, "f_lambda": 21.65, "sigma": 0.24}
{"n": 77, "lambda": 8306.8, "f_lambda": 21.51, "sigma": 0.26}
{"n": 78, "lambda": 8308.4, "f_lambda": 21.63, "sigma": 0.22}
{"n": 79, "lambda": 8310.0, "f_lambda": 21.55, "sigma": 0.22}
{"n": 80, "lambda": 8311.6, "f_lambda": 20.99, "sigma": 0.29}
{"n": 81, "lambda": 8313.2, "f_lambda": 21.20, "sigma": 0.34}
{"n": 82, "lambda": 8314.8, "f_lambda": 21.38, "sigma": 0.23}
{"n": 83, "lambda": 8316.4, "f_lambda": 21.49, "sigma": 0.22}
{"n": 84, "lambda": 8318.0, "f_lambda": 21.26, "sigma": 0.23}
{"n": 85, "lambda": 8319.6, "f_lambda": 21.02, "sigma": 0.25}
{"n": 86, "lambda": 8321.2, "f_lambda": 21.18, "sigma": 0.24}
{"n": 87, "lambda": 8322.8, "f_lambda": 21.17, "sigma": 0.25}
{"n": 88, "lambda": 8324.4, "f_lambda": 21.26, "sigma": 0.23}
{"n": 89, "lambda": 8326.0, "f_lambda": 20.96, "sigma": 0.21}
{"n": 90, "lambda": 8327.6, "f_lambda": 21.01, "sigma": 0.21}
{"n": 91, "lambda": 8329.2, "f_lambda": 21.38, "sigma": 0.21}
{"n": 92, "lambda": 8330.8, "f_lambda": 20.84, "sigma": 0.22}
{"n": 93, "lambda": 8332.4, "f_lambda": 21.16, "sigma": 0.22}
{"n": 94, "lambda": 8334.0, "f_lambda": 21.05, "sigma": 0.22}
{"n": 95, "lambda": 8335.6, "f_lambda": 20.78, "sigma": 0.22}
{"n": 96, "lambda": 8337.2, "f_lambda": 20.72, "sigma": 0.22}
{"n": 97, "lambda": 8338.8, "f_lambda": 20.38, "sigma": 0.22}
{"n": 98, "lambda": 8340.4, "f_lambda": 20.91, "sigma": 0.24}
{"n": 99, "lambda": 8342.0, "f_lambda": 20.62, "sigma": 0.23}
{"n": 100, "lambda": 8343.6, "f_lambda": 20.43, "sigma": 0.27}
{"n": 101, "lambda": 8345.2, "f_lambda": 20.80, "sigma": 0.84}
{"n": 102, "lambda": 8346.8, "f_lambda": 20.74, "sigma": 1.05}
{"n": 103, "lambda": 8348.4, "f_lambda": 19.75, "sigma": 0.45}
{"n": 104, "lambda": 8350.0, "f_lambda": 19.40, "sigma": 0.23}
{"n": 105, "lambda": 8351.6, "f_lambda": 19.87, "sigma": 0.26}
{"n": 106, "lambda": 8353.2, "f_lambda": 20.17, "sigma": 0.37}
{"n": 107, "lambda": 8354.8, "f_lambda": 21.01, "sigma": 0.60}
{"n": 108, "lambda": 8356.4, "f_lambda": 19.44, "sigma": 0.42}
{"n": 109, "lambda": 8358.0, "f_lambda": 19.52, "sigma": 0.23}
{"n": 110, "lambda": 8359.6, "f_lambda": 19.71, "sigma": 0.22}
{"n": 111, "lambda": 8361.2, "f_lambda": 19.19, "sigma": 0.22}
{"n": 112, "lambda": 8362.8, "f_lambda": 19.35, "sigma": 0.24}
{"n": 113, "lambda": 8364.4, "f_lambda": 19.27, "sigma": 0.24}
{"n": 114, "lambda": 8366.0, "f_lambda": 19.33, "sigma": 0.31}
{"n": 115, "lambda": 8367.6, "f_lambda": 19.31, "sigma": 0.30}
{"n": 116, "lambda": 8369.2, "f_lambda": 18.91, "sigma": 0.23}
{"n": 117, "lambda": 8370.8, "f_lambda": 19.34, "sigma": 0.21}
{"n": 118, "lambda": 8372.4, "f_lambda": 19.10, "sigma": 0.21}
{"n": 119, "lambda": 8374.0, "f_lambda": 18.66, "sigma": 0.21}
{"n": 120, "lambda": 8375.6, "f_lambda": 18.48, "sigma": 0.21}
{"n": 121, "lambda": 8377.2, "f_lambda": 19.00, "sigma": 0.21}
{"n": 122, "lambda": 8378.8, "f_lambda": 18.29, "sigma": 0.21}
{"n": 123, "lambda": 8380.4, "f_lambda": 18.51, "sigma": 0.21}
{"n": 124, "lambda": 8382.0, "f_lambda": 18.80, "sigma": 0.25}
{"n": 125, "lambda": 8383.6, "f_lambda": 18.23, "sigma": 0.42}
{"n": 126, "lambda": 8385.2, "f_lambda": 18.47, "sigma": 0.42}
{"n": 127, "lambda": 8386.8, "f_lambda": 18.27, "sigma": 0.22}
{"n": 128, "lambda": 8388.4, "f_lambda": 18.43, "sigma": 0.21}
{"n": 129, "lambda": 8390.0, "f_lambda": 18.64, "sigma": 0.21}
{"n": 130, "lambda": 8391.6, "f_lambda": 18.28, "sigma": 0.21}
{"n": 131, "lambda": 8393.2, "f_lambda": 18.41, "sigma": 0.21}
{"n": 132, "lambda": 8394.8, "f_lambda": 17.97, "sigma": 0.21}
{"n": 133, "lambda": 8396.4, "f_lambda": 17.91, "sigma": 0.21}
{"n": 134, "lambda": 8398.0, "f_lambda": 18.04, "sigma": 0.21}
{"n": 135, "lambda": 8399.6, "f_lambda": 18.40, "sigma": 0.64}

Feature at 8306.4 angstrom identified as Mg II 2798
